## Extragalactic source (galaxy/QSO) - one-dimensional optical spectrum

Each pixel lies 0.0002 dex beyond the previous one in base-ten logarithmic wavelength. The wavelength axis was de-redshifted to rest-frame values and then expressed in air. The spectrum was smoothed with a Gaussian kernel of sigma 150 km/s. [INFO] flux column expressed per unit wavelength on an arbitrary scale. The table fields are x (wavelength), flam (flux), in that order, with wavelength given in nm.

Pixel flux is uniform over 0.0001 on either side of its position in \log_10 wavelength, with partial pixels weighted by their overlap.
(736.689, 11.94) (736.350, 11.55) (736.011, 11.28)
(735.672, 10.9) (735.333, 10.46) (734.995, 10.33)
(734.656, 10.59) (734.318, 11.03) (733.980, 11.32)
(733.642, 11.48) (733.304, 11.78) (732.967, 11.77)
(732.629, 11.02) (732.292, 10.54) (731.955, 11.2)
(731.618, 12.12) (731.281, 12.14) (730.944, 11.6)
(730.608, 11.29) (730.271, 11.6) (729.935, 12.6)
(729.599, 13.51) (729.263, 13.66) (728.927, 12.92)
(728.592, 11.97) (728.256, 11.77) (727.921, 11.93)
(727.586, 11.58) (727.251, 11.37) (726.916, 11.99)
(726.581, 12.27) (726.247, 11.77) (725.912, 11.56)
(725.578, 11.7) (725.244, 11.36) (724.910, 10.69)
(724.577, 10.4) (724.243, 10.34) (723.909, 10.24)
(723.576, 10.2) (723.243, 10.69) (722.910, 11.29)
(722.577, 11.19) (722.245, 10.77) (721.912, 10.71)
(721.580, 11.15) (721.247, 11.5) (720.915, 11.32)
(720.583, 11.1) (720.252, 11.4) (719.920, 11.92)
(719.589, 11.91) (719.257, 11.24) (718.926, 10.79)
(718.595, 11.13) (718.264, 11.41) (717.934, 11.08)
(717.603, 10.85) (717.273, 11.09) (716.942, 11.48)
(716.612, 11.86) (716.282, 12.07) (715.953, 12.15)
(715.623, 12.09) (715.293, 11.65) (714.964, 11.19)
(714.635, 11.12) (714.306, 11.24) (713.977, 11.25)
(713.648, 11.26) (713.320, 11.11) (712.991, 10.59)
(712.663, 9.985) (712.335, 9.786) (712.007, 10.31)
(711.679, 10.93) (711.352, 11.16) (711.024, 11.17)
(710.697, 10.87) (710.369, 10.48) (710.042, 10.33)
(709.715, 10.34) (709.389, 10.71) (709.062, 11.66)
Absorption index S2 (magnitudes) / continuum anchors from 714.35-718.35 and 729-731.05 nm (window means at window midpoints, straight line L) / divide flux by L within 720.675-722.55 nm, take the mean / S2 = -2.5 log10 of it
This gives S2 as 0.07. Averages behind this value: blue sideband 11.5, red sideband 12.4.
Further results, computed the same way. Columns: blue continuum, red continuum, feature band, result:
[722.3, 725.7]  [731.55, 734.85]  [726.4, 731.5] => -0.103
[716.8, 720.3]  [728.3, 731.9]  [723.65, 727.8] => 0.061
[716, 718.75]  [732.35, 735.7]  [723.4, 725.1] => 0.088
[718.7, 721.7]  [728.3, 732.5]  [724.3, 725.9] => 0.063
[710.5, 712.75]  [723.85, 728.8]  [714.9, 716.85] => -0.096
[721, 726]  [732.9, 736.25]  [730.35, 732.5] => -0.043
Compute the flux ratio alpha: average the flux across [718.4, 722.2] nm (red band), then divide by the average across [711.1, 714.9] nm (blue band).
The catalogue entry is 1.04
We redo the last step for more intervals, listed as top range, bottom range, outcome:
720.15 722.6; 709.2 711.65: 1.04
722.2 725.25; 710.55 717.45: 0.96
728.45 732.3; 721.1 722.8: 1.10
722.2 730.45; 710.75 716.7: 1.04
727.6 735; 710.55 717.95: 1.06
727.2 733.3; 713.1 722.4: 1.05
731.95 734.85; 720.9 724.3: 1.03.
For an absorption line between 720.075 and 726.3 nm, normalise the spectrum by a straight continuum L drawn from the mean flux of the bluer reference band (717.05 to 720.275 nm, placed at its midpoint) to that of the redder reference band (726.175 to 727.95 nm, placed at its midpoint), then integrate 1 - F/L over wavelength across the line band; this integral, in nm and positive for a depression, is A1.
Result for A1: 0.30 nm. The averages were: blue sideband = 11.3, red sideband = 11.8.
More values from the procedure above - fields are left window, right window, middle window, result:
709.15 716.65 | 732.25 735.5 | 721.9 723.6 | 0.03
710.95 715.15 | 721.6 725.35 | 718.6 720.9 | -0.13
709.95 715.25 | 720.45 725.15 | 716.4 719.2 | -0.10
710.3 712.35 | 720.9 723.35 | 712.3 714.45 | 0.00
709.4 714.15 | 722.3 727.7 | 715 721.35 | -0.32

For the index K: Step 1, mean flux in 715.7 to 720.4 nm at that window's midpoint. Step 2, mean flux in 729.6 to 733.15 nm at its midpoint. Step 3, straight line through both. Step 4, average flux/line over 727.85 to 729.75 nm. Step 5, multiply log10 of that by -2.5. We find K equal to -0.09 mag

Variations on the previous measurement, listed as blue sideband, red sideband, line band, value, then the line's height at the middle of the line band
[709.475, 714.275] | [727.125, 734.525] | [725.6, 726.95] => -0.029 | 11.6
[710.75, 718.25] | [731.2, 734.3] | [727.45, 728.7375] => -0.041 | 11.4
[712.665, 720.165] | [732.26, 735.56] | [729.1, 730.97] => -0.121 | 11.1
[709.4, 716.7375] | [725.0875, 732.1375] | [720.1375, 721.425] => 0.018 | 11.5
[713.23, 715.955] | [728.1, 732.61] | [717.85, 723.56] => 0.045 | 11.7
